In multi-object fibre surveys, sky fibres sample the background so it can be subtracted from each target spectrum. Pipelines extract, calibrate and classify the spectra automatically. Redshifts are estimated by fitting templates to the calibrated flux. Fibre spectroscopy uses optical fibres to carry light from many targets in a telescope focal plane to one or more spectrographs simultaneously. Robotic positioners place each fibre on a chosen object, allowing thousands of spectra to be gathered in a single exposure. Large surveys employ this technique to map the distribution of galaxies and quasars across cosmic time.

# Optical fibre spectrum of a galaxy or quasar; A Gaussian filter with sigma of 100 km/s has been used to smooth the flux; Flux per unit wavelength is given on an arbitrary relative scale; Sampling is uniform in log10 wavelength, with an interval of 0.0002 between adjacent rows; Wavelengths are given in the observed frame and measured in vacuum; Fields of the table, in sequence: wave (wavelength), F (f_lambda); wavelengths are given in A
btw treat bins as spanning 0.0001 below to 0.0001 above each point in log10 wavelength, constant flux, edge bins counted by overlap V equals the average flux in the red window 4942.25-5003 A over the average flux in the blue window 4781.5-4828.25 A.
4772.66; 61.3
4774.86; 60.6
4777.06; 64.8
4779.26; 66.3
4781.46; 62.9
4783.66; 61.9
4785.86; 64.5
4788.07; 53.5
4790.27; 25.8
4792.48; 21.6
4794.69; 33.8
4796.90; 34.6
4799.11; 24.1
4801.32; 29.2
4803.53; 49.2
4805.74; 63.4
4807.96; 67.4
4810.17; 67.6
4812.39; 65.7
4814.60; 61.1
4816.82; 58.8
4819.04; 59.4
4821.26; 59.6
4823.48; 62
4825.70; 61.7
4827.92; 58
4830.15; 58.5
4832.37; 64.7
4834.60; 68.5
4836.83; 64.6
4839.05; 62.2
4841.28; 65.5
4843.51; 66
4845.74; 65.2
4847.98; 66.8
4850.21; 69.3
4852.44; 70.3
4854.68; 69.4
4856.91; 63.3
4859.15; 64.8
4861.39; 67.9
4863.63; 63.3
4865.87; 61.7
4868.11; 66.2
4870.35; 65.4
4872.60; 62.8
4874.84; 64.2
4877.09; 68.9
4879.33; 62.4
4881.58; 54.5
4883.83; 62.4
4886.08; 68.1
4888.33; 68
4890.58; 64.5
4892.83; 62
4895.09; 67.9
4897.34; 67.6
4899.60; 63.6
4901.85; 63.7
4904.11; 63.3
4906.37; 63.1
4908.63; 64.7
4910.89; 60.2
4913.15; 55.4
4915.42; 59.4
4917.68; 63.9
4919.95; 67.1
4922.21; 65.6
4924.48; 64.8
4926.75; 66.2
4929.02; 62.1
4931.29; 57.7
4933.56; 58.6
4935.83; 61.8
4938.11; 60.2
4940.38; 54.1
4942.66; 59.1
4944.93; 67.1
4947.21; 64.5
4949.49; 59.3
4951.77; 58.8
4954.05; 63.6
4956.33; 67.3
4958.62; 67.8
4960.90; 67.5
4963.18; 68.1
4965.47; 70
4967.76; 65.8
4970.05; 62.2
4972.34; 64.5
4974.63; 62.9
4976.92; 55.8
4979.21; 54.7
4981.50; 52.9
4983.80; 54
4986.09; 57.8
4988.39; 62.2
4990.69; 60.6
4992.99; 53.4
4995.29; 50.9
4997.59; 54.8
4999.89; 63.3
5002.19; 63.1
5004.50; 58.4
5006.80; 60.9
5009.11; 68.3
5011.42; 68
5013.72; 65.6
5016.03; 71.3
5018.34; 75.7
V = 1.18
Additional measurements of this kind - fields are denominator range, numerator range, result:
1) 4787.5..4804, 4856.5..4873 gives 1.97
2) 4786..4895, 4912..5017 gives 1.04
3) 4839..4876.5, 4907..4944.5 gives 0.94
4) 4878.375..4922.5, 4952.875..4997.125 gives 0.96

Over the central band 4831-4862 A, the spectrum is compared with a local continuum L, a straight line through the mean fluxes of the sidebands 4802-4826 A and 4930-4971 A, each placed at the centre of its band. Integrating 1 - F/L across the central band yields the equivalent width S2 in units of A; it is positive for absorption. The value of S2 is -2.45 A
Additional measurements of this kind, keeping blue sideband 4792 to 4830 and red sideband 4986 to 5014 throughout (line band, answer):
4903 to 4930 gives -2.9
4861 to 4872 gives -2.0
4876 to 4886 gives -1.3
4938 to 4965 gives -2.3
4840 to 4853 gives -3.2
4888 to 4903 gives -2.5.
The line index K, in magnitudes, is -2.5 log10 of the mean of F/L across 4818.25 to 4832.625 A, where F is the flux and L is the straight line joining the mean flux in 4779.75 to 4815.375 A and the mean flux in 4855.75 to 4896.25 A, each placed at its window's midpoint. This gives -0.11 mag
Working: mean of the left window 49.3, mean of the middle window 60.4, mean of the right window 64.4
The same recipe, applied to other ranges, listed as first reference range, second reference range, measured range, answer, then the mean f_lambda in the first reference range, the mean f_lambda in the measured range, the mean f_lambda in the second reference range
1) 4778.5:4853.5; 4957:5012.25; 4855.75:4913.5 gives -0.10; 56.9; 64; 61.2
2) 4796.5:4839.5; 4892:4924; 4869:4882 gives -0.04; 57.3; 63.5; 63.4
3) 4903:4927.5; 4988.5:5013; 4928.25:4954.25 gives 0.03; 63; 60.5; 60.4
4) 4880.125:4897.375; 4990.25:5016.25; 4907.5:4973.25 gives 0.00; 64.1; 63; 61.2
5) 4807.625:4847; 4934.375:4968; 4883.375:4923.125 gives -0.01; 63.1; 63.9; 63.6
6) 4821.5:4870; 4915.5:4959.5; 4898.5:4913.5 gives 0.02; 64.7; 62.4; 62.5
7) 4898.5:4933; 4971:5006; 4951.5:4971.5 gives -0.11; 62.7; 65.9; 58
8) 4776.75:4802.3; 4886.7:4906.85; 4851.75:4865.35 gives -0.15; 44.7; 66.1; 65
